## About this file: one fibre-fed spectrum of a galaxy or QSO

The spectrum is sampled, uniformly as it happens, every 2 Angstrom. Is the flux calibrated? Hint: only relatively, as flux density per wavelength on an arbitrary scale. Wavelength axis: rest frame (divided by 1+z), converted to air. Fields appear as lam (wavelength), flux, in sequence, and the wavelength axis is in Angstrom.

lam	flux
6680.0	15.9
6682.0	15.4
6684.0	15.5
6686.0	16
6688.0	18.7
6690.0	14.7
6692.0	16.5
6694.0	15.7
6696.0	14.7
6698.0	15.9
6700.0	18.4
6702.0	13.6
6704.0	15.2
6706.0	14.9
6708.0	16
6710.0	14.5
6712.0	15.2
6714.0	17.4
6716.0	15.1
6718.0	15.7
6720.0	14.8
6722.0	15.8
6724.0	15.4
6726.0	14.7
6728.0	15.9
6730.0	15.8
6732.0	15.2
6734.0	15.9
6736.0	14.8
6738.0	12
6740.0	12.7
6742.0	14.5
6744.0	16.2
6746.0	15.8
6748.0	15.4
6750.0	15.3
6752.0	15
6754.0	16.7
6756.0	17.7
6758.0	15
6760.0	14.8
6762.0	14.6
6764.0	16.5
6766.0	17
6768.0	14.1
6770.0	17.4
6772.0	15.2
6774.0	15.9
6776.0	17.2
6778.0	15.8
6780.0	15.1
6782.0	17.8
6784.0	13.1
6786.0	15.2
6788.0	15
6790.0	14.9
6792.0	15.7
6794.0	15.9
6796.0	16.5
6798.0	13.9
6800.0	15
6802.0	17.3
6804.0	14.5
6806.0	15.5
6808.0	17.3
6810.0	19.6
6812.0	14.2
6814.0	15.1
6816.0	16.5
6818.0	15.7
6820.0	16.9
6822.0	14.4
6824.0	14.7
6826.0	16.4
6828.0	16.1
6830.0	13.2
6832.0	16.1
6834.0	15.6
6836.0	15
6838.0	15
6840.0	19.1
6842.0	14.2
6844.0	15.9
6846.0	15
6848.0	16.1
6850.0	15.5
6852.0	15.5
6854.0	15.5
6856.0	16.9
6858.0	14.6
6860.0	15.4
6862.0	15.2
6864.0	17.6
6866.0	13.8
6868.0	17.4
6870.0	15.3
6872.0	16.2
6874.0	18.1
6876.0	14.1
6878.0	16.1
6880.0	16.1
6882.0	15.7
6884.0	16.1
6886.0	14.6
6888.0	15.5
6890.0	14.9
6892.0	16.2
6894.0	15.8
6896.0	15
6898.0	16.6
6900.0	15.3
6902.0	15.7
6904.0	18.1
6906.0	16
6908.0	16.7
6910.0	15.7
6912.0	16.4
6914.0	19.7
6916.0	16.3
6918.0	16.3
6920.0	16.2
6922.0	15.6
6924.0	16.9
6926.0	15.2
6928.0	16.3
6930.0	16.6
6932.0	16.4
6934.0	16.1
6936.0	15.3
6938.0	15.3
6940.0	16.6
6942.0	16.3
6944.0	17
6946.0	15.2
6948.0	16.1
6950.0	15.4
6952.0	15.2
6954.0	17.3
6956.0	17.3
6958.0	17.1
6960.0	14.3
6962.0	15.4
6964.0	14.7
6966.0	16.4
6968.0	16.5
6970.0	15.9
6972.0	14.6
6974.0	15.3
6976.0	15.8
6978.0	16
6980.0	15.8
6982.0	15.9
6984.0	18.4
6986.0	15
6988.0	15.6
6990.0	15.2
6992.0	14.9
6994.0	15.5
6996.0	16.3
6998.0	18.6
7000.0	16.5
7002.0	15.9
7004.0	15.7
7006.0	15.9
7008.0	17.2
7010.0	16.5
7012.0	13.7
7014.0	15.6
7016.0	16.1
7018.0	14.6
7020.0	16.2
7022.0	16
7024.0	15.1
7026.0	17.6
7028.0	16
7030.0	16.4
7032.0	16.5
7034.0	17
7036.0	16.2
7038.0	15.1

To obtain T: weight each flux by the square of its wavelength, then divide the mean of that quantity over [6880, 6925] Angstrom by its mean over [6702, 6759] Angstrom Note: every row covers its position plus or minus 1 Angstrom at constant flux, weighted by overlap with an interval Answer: 1.11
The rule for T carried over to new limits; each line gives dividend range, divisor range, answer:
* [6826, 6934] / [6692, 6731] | 1.08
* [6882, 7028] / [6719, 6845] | 1.08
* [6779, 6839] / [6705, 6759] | 1.04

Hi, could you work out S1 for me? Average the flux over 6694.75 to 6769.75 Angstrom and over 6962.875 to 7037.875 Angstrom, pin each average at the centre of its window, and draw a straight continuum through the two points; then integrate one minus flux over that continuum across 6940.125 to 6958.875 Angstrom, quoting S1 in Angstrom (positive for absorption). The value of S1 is -0.6 Angstrom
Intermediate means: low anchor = 15.4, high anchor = 16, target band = 16.3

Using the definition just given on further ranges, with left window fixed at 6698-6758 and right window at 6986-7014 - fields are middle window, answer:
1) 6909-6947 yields -1.24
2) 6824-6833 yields 0.12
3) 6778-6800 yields 0.24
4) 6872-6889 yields -0.15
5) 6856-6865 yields -0.11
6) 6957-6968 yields 0.12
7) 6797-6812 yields -0.49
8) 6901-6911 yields -0.45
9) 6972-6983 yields 0.15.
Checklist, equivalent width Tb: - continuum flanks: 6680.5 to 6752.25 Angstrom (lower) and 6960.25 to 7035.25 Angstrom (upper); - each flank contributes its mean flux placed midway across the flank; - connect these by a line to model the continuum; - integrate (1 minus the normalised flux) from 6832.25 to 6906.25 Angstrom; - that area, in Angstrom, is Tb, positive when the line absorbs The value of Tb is -0.5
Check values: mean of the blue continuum 15.4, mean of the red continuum 15.9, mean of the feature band 15.8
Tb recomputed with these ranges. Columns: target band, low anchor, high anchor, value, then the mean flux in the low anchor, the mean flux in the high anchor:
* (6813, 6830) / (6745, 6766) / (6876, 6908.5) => 0.2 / 15.7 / 15.8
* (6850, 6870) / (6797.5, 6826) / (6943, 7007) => 0.2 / 15.8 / 16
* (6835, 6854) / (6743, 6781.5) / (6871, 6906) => 0.2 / 15.9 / 15.9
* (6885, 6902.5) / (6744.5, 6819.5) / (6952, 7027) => 0.4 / 15.8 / 15.9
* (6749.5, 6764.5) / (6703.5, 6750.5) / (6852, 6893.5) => -0.4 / 15.2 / 15.8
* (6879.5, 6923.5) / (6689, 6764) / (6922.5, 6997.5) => -0.9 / 15.4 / 15.9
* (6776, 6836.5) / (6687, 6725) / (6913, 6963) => 1.1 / 15.7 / 16.2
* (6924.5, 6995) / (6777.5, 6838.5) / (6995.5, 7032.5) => 0.4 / 15.6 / 16.1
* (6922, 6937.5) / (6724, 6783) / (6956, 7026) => -0.3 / 15.5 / 15.9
